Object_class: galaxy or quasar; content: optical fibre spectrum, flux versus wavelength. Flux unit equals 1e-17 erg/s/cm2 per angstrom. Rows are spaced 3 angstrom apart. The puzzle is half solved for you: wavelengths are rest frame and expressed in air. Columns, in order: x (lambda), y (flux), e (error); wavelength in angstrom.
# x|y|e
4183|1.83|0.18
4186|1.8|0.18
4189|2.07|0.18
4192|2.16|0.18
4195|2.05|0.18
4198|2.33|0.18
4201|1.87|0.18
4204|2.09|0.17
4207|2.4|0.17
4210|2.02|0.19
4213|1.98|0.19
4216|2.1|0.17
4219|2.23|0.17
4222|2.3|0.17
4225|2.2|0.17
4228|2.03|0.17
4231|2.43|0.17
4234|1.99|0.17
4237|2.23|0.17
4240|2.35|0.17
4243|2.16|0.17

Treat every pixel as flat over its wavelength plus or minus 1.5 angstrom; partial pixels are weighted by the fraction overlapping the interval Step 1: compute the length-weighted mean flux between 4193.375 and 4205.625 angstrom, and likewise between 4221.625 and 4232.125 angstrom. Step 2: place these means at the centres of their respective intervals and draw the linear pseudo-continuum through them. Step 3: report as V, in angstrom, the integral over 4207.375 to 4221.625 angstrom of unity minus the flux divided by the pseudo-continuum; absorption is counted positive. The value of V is 0.26 angstrom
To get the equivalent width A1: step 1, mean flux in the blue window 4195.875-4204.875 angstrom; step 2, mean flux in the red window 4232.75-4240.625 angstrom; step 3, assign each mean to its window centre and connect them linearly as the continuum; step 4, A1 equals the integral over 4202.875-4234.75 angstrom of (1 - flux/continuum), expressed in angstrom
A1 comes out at -0.43 angstrom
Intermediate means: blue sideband 2.09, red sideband 2.18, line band 2.17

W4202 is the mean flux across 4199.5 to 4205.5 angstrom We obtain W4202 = 1.98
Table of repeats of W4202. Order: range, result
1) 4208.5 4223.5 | 2.13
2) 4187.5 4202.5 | 2.1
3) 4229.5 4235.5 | 2.21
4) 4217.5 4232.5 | 2.24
